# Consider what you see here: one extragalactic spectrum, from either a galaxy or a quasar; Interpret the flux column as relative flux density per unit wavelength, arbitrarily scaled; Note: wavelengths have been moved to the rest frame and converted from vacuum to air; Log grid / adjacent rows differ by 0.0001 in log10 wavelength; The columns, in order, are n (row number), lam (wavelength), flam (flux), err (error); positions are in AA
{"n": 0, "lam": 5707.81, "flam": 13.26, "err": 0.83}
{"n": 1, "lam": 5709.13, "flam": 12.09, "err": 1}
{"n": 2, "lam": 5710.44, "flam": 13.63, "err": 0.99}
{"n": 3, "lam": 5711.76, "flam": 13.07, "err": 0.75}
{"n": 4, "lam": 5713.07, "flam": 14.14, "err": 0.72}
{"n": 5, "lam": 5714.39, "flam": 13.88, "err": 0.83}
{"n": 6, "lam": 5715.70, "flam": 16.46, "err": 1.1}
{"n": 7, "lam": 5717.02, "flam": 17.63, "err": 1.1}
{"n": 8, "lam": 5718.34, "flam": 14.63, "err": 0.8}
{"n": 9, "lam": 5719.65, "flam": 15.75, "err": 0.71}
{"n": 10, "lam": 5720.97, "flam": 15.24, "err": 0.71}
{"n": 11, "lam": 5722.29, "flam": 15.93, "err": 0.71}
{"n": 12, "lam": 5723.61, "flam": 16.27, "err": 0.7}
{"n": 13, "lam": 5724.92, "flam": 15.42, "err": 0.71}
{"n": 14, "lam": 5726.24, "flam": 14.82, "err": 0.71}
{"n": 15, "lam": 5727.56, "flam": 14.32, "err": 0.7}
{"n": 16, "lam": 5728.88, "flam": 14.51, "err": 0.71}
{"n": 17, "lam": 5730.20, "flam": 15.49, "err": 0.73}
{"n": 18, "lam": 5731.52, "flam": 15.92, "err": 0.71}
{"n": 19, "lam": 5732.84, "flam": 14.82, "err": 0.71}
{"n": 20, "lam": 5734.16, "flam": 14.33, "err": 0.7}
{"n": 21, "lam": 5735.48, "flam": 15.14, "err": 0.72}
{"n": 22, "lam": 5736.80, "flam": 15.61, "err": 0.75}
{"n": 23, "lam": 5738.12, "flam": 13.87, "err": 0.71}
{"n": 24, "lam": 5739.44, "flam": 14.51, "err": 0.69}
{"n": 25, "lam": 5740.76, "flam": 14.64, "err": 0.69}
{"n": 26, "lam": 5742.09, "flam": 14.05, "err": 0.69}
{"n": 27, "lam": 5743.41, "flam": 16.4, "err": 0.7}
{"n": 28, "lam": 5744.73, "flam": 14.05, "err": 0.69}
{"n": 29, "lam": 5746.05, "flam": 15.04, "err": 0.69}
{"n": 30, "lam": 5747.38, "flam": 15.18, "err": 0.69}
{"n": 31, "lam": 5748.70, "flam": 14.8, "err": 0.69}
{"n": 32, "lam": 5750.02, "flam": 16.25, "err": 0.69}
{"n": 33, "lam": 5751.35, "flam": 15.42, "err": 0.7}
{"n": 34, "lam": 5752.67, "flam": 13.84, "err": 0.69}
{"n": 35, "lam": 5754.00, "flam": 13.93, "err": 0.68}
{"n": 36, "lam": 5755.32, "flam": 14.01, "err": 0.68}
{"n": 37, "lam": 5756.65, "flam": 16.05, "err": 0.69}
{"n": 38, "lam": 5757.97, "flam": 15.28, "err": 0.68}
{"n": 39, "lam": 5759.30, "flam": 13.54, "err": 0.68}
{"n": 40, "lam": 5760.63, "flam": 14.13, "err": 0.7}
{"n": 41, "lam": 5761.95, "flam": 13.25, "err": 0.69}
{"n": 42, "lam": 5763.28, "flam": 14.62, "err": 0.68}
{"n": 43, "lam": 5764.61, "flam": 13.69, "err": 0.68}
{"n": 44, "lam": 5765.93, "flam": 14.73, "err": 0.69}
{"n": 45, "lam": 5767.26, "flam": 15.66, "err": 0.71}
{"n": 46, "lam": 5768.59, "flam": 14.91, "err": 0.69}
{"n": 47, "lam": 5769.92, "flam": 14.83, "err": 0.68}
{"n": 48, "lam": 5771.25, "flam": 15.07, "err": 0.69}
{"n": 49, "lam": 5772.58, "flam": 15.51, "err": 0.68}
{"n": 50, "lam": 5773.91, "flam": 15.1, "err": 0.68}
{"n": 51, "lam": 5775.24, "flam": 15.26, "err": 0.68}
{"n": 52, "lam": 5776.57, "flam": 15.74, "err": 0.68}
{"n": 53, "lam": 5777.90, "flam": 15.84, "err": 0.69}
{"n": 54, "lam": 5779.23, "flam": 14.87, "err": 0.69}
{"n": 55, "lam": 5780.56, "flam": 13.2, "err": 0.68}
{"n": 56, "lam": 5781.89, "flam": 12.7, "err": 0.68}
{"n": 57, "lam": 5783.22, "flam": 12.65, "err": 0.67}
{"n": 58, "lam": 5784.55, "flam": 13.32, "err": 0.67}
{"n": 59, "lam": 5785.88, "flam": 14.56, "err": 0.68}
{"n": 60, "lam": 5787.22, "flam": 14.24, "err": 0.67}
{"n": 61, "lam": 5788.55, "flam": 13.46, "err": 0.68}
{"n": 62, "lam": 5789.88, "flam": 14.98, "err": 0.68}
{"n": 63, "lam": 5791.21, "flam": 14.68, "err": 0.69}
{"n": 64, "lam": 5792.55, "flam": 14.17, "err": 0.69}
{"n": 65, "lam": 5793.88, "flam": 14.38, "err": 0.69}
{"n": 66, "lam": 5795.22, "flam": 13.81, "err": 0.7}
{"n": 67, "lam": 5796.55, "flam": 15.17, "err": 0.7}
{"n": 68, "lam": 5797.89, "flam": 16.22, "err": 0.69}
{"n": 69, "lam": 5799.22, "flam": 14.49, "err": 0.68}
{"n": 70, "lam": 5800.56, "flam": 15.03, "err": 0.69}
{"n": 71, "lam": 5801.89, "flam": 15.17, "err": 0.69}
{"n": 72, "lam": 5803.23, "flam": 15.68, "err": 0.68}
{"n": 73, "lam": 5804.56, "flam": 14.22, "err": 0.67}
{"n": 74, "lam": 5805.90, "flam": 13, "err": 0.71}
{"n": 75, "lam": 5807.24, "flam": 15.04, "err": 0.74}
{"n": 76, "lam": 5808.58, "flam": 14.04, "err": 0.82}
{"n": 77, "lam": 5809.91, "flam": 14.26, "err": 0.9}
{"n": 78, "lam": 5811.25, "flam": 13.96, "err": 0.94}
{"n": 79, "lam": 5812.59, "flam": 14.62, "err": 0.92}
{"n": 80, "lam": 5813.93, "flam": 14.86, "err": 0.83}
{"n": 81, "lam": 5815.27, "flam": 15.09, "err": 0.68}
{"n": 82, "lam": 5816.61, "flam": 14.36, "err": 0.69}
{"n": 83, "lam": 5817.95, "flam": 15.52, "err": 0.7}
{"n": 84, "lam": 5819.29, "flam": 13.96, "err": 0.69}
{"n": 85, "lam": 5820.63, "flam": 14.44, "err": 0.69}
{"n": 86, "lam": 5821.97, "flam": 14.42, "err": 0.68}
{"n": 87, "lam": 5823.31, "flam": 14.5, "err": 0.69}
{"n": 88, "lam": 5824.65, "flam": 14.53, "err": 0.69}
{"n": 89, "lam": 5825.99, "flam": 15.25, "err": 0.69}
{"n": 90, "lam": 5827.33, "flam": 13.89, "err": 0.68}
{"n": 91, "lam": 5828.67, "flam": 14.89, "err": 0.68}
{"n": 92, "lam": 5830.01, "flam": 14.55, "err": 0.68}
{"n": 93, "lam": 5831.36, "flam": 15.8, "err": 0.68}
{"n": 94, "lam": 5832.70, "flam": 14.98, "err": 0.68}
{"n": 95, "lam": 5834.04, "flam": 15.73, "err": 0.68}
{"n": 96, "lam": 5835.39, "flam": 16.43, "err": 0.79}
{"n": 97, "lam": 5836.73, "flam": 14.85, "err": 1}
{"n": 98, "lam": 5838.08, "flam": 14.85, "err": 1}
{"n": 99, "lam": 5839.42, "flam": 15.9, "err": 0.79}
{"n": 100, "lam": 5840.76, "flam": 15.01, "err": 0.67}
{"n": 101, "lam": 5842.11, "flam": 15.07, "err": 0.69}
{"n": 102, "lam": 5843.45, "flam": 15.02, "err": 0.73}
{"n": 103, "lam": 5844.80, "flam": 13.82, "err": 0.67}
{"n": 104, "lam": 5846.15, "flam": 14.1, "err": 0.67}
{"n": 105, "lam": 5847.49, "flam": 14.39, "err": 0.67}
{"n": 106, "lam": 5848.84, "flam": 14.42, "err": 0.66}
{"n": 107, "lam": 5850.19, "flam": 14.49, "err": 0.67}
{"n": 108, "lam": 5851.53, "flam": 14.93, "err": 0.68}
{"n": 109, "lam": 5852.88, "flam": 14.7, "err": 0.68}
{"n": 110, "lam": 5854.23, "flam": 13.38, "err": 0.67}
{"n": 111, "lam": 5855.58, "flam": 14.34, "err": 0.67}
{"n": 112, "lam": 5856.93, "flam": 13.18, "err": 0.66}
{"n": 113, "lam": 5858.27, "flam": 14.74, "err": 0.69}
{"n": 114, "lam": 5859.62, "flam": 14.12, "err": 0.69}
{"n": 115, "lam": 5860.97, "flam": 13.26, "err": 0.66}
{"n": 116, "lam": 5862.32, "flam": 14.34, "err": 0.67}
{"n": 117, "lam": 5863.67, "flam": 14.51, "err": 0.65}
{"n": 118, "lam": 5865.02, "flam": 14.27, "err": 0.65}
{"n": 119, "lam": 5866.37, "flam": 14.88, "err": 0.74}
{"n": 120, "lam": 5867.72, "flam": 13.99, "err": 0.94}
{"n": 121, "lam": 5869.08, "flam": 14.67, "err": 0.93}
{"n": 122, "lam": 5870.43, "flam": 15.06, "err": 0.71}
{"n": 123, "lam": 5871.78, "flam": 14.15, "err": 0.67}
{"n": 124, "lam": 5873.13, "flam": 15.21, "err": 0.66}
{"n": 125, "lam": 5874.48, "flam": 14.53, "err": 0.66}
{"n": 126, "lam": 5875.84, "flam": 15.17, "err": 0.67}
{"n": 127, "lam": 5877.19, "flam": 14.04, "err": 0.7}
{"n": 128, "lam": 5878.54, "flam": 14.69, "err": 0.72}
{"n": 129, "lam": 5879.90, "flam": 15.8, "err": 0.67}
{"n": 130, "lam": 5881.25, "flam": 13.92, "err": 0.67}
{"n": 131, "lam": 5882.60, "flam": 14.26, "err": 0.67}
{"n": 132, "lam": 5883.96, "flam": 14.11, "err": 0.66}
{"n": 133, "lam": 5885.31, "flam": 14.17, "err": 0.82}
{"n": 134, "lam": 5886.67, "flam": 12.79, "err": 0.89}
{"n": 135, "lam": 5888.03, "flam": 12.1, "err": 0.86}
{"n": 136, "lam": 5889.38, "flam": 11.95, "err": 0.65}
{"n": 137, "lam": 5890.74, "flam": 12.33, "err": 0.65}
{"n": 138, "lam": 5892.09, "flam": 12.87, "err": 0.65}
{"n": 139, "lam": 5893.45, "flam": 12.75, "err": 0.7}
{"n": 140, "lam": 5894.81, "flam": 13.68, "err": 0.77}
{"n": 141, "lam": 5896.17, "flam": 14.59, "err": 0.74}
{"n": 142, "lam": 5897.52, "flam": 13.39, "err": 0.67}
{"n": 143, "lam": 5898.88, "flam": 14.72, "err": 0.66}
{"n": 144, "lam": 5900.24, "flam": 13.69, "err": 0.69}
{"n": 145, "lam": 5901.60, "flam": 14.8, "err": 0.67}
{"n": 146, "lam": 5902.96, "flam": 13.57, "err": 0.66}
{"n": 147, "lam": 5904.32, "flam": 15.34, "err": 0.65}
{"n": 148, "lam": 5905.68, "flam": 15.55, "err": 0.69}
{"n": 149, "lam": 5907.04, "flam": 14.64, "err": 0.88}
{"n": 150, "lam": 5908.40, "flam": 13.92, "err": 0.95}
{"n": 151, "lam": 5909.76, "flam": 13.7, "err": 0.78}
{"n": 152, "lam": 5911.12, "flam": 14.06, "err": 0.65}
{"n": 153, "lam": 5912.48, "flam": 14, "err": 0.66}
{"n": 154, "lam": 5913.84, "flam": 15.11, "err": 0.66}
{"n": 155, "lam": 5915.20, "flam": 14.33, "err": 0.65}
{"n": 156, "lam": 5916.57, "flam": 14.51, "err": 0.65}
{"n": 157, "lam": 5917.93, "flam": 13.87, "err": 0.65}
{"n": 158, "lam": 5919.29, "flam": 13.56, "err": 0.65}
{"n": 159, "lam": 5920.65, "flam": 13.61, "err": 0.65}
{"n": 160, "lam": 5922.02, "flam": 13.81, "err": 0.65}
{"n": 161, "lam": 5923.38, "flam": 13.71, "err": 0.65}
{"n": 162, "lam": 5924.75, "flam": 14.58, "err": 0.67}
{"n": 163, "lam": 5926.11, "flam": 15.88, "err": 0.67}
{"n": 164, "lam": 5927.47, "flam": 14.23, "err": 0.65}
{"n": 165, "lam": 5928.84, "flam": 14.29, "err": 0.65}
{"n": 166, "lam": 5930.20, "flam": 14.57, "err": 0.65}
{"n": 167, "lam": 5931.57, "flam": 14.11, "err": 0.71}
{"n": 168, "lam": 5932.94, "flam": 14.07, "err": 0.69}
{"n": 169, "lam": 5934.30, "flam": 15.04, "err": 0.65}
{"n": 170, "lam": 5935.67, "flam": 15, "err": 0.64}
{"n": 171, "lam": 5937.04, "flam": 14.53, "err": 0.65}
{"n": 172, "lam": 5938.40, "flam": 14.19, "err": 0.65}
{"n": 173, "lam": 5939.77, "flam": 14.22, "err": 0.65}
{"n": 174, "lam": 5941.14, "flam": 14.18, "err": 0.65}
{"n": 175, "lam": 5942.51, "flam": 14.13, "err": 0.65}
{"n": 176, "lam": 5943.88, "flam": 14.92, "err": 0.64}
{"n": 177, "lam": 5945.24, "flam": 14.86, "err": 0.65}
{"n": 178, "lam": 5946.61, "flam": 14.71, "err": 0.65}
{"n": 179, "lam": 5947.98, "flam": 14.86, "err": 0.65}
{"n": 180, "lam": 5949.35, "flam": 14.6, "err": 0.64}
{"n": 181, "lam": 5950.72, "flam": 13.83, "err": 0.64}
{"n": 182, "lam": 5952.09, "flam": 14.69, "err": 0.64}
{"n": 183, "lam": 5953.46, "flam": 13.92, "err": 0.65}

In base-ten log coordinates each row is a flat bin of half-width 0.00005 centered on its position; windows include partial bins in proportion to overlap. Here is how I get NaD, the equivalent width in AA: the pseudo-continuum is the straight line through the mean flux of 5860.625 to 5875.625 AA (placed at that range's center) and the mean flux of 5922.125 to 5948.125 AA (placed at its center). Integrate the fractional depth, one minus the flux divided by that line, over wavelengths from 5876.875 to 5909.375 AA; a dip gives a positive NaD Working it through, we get 1.33 AA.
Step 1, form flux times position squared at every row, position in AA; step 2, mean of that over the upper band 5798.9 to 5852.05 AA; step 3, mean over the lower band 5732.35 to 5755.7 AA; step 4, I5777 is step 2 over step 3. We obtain 1.03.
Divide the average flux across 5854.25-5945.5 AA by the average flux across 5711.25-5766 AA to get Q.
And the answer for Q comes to 0.95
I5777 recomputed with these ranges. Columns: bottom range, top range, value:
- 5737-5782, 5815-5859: 1.03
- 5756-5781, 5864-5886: 1.02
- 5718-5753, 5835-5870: 1.00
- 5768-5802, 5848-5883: 1.02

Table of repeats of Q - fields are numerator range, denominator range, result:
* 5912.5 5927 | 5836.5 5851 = 0.97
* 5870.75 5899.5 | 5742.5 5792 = 0.95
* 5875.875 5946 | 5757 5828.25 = 0.97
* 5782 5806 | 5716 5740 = 0.94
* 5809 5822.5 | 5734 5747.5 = 0.98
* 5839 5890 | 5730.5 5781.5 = 0.97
